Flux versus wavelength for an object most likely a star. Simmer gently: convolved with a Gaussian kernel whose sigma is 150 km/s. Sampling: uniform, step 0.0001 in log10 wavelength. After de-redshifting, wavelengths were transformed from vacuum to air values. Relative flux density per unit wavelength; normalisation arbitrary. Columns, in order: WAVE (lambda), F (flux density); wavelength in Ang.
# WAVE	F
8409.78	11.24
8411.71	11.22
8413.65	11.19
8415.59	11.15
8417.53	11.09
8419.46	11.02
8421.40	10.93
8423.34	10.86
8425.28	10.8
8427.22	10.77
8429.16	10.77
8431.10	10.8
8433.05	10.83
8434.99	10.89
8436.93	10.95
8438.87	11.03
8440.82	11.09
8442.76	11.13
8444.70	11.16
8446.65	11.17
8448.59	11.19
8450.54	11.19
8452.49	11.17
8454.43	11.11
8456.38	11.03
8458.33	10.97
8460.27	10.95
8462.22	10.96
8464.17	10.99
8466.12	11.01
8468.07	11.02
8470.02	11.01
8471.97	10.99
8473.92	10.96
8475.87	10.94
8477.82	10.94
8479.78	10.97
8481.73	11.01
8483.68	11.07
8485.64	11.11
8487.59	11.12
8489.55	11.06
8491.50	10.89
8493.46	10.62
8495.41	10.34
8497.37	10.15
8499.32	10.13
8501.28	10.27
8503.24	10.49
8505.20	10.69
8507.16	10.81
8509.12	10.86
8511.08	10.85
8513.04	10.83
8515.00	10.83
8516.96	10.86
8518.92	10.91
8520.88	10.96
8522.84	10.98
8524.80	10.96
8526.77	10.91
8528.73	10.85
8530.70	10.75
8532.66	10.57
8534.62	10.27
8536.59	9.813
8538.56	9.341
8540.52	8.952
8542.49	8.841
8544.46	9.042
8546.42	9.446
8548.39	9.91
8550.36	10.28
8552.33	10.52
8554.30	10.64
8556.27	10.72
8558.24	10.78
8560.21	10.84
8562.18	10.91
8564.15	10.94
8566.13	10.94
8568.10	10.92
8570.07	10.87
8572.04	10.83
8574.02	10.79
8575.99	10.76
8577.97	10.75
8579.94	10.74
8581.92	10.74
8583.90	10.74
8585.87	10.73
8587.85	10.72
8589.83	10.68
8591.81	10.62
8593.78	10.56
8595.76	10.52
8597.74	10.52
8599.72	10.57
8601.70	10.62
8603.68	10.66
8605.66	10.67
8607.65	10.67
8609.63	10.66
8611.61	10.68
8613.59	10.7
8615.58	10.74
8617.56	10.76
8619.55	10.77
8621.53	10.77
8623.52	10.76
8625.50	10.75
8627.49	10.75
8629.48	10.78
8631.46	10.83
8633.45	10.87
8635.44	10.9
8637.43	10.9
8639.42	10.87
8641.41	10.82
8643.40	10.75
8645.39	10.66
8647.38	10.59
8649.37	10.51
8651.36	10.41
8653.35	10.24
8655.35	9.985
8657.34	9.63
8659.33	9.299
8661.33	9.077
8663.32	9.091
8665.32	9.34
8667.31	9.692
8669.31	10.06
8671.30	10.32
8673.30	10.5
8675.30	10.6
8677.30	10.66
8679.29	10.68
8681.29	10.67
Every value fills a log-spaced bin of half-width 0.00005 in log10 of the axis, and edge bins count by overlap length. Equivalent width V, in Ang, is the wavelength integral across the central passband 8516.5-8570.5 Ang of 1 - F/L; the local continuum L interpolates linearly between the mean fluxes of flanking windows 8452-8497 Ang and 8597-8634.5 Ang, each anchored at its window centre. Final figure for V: 2.1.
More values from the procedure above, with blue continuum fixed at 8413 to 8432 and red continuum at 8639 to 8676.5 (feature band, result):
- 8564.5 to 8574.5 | -0.4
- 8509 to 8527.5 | -0.5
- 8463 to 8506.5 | -0.4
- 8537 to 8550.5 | 1.5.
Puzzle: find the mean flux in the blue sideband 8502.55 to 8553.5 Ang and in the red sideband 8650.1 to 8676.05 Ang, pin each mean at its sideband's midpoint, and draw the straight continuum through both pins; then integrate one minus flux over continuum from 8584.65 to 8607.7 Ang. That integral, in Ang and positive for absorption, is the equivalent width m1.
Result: -1.2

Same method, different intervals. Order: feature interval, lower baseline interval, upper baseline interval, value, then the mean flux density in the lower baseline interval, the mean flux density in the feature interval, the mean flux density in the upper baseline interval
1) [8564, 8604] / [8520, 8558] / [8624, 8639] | -0.8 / 10.2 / 10.7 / 10.8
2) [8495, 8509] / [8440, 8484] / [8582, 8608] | 0.6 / 11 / 10.4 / 10.6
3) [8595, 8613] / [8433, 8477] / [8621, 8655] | 0.2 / 11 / 10.6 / 10.7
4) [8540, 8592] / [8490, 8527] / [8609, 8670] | 0.5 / 10.7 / 10.5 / 10.4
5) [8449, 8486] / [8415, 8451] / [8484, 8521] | -0.6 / 11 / 11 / 10.7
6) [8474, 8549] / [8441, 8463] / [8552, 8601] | 2.8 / 11.1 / 10.5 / 10.7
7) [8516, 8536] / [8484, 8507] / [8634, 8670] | -0.4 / 10.6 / 10.8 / 10.2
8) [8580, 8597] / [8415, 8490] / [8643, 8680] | -0.4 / 11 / 10.7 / 10.1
